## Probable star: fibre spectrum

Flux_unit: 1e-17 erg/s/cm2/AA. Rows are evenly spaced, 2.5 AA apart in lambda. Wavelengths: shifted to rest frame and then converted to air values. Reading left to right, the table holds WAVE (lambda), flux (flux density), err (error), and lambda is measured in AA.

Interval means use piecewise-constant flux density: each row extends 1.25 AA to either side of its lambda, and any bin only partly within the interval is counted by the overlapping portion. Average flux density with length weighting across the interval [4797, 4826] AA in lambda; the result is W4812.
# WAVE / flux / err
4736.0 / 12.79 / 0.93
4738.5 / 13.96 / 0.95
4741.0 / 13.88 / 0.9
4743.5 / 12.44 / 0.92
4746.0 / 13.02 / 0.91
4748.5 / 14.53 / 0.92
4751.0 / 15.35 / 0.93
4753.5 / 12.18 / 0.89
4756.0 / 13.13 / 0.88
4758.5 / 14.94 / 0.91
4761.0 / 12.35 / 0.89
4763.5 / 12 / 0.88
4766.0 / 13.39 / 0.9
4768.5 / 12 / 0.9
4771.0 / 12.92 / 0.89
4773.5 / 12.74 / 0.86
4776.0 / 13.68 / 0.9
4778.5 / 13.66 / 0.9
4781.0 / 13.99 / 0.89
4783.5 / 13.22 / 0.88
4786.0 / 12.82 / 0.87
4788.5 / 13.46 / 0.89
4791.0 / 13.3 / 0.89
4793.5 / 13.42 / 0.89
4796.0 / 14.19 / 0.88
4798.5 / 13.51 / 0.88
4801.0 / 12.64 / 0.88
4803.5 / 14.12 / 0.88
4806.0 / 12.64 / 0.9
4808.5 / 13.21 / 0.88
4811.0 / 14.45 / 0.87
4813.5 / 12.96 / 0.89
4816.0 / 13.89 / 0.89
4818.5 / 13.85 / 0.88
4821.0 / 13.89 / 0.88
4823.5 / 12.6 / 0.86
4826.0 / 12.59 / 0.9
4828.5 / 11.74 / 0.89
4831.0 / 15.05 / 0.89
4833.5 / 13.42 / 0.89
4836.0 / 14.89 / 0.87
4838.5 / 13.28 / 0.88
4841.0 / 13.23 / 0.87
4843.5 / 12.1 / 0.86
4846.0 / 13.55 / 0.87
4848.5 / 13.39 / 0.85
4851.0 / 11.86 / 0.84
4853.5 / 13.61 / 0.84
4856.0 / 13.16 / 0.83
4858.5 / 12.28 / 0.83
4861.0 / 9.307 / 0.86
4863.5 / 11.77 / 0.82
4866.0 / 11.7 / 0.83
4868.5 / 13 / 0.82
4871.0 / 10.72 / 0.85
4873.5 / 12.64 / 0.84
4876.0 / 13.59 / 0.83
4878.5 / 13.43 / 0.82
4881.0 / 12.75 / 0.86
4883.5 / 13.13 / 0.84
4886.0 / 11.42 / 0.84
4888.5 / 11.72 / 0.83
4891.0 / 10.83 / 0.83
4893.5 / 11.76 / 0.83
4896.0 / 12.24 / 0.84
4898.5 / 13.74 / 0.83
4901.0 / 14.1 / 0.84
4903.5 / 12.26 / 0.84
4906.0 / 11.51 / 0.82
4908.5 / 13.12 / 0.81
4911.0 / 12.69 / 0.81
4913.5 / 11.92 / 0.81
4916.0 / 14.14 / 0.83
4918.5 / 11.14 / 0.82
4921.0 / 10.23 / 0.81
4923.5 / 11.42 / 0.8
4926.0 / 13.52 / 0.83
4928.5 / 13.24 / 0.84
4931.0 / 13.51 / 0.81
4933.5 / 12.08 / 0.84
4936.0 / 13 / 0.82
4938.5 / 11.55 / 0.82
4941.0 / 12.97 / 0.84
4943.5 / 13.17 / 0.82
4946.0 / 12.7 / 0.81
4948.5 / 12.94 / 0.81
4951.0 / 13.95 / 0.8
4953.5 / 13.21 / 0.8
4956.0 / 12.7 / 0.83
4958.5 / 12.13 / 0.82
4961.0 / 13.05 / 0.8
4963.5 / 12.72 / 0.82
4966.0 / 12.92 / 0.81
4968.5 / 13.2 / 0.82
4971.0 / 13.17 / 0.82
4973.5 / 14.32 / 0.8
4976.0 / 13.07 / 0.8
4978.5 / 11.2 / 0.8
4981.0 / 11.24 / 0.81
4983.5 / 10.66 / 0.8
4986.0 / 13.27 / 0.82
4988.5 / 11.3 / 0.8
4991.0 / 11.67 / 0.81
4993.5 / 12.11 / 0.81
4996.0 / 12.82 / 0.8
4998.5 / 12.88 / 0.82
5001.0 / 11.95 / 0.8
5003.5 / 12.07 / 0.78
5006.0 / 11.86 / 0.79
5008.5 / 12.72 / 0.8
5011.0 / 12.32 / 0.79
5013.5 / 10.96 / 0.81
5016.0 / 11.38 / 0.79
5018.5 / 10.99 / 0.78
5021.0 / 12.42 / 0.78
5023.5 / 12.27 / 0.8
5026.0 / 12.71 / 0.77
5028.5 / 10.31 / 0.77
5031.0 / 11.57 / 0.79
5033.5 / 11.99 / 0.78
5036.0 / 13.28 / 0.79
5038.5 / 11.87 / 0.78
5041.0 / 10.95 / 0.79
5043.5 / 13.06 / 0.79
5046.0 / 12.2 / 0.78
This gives 13.4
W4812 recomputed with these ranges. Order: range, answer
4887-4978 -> 12.6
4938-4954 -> 13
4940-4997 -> 12.6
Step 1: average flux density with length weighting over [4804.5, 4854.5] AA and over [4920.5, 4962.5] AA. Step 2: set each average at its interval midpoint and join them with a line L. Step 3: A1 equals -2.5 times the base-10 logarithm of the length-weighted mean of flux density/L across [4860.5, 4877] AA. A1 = 0.10 mag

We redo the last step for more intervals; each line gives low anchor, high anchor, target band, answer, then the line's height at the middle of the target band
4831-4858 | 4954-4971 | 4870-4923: 0.065 mag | 13.1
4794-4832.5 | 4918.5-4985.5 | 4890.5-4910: 0.033 mag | 12.9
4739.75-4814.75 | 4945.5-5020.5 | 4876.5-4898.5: 0.046 mag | 12.8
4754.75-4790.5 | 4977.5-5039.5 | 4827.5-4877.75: 0.002 mag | 12.7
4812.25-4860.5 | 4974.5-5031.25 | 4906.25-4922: 0.034 mag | 12.6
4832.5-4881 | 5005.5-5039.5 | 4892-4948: -0.014 mag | 12.4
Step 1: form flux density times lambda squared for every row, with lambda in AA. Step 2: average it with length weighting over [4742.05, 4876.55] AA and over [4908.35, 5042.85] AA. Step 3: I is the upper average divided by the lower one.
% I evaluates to 1.01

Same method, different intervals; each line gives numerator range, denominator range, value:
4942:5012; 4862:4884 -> 1.05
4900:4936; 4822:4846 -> 0.98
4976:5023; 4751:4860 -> 0.97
